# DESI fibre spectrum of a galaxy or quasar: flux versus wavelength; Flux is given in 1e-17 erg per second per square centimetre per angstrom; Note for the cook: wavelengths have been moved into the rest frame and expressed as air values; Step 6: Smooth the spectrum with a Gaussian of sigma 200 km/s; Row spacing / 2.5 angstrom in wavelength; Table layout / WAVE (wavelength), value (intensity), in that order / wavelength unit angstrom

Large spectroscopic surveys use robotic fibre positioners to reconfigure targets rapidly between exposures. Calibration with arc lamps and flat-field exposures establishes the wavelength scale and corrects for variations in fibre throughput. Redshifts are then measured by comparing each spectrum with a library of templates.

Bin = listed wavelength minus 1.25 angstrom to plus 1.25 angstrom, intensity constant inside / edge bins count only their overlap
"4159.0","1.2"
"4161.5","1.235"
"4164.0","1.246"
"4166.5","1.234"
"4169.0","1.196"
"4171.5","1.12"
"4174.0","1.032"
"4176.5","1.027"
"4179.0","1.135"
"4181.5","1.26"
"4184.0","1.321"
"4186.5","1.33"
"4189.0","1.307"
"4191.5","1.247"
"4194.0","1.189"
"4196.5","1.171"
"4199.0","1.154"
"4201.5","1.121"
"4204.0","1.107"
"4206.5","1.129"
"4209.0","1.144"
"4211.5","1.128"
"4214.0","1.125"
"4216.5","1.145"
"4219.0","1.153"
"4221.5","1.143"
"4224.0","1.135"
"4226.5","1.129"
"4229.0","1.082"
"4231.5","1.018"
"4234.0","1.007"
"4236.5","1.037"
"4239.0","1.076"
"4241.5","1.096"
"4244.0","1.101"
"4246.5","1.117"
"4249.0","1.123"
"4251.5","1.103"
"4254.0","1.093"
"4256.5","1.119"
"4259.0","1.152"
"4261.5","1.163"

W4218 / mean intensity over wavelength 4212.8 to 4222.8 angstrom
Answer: 1.14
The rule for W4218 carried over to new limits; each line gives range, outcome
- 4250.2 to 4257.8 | 1.11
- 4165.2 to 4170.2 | 1.22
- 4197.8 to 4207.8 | 1.13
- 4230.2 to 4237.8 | 1.02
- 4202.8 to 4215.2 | 1.13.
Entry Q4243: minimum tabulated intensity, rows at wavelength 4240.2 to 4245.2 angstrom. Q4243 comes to 1.096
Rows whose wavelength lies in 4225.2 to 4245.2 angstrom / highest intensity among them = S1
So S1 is 1.129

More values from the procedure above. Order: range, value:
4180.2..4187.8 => 1.33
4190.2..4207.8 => 1.247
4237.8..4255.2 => 1.123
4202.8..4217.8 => 1.145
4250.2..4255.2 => 1.103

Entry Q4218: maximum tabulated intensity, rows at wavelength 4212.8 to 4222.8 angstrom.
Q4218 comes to 1.153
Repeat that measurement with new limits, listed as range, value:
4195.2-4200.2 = 1.171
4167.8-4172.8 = 1.196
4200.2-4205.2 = 1.121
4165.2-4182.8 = 1.26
